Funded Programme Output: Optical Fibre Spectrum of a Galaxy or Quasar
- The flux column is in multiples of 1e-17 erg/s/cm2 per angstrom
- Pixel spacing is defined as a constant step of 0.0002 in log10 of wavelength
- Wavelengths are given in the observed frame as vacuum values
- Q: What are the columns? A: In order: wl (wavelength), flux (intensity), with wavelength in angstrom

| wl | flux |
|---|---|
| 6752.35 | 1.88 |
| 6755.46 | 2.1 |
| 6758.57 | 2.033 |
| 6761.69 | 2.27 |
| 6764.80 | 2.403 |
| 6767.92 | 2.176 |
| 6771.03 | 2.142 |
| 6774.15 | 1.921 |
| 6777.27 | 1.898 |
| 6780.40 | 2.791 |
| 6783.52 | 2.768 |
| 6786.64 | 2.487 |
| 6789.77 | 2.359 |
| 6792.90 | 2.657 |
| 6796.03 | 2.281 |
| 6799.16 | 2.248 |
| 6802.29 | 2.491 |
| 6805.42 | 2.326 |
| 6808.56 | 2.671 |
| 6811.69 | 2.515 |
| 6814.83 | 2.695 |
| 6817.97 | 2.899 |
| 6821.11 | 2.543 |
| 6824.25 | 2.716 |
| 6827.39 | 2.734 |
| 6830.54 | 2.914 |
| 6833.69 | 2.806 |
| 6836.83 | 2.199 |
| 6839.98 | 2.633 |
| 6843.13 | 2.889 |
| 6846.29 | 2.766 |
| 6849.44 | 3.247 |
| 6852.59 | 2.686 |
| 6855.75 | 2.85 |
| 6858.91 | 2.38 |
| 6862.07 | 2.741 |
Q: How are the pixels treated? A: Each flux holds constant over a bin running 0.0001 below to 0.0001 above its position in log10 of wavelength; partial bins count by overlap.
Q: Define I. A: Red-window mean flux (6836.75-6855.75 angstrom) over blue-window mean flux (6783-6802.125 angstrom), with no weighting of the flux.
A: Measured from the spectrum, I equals 1.14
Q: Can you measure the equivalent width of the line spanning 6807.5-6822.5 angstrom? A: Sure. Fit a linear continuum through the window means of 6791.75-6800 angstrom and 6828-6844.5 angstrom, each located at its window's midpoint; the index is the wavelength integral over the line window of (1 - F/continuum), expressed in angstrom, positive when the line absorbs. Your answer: -0.8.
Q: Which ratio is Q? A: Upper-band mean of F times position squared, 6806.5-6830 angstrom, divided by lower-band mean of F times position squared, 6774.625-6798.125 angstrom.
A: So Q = 1.1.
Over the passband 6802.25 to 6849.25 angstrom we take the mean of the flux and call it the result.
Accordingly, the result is 2.68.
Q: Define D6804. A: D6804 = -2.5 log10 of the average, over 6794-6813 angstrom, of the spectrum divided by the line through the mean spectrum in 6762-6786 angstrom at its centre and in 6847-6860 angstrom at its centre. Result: 0.03 mag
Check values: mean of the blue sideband 2.31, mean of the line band 2.43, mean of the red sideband 2.81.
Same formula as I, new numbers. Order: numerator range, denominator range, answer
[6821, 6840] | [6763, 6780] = 1.23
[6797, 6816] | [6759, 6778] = 1.16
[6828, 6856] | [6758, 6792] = 1.20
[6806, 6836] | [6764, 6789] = 1.16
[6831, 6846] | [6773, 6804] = 1.11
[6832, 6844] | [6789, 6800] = 1.09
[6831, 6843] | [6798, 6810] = 1.08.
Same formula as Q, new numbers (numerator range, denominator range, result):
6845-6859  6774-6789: 1.20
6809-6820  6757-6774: 1.25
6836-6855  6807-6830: 1.03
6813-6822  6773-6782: 1.24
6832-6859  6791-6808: 1.15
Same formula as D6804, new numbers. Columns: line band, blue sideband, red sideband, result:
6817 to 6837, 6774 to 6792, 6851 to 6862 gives -0.07 mag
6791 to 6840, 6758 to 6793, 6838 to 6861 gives -0.01 mag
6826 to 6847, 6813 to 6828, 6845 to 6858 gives 0.04 mag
